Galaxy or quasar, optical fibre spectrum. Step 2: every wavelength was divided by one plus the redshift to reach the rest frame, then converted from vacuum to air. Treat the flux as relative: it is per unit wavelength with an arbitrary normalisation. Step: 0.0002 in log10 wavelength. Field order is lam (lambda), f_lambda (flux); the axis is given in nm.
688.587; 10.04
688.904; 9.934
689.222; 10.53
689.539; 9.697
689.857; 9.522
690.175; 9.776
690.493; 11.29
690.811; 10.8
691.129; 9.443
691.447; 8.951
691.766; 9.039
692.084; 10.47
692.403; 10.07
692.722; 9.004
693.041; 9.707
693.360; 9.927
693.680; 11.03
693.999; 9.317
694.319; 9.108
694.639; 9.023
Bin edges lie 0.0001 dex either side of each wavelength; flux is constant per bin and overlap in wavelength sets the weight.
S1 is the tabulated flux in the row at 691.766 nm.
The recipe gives 9.039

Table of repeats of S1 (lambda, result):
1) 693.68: 11.03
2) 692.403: 10.07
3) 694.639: 9.023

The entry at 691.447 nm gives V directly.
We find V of 8.951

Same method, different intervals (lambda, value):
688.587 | 10.04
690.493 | 11.29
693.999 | 9.317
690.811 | 10.8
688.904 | 9.934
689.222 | 10.53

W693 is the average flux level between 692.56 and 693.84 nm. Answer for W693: 9.92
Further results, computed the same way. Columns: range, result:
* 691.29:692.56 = 9.63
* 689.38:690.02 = 9.61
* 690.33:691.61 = 10.1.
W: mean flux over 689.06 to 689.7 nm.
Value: 10.1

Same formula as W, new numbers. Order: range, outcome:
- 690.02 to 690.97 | 10.6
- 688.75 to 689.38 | 10.2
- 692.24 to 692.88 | 9.54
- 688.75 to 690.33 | 9.89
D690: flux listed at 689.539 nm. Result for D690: 9.697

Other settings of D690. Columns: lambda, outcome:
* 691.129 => 9.443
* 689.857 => 9.522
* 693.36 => 9.927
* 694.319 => 9.108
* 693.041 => 9.707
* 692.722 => 9.004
